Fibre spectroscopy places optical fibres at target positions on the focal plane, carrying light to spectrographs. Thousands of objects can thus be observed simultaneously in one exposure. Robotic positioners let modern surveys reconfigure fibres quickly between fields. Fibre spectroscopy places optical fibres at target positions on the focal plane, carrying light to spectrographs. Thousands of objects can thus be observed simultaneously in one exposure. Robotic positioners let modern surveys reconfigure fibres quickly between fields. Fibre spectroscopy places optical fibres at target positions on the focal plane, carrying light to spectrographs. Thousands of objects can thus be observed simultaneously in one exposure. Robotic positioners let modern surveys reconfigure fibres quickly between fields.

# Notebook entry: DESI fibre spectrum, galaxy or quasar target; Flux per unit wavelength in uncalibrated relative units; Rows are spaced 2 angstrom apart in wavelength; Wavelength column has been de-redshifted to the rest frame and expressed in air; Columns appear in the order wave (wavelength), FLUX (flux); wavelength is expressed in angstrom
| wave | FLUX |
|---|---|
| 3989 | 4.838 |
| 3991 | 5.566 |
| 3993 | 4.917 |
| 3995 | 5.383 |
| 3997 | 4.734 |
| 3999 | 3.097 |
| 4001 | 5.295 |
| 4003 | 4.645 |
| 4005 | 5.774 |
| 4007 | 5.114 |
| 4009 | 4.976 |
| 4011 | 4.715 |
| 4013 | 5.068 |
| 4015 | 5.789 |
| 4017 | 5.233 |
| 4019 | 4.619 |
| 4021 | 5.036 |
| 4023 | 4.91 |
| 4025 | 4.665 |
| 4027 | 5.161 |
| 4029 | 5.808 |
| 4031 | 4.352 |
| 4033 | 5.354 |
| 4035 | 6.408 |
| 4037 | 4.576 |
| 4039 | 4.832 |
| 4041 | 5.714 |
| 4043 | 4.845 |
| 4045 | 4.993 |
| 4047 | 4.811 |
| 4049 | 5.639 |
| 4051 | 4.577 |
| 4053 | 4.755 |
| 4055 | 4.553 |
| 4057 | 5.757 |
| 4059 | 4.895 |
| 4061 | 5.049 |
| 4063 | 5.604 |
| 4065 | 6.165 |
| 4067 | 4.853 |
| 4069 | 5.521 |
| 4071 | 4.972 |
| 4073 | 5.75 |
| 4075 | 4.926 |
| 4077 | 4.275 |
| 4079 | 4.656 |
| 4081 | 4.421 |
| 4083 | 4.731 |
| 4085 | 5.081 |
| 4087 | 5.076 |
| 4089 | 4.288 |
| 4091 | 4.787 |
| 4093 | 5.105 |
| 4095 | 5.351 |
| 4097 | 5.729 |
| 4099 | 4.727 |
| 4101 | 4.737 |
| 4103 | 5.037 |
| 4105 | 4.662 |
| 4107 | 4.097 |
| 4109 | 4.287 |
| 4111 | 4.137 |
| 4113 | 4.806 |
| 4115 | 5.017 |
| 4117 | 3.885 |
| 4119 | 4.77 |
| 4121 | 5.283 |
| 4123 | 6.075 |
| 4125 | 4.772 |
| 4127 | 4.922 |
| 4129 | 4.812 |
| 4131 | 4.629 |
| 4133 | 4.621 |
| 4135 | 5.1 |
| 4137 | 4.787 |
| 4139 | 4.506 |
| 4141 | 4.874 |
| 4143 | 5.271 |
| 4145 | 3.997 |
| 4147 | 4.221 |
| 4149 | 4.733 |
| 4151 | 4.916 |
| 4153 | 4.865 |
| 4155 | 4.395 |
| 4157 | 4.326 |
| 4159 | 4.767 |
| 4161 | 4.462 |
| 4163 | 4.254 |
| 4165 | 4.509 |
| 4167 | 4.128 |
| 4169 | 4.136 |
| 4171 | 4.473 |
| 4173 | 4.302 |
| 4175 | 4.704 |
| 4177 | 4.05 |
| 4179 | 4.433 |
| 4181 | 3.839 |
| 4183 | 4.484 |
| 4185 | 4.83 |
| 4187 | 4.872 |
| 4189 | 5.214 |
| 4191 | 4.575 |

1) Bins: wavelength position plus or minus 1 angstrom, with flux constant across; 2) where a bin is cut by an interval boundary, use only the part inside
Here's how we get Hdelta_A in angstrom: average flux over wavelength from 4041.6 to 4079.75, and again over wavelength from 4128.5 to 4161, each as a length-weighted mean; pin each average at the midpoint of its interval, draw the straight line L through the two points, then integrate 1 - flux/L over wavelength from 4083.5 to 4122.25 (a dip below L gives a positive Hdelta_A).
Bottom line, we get 0.7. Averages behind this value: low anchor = 5.09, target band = 4.79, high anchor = 4.67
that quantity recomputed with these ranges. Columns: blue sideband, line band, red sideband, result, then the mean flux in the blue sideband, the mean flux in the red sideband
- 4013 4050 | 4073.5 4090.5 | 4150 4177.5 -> 0.59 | 5.15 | 4.46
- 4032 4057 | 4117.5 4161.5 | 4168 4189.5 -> -1.06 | 5.11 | 4.47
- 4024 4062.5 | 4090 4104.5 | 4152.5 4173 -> -0.80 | 5.1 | 4.41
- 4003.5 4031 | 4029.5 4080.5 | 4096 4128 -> -1.29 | 5.11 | 4.81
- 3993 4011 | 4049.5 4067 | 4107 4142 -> -1.25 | 4.87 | 4.76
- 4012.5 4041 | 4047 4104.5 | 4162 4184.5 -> -1.88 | 5.15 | 4.31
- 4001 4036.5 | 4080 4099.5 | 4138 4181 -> -0.51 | 5.15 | 4.48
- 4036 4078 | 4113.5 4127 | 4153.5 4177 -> -0.77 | 5.1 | 4.4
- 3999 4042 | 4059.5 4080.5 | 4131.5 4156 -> -0.93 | 5.1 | 4.69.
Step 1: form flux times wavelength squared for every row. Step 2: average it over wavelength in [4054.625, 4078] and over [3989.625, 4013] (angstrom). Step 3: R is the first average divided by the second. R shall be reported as 1.09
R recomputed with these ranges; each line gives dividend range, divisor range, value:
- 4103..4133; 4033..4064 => 0.95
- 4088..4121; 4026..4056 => 0.96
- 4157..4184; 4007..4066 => 0.90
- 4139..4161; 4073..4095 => 0.99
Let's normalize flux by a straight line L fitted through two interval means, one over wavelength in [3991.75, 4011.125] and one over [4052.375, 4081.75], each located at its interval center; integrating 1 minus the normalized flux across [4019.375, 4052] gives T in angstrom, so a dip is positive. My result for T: -0.70 angstrom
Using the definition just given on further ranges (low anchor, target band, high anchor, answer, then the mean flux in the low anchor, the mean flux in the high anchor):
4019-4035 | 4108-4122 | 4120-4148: 0.8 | 5.1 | 4.85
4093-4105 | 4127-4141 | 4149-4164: 0.0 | 5.08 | 4.58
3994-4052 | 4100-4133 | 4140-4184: -0.7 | 5.04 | 4.46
